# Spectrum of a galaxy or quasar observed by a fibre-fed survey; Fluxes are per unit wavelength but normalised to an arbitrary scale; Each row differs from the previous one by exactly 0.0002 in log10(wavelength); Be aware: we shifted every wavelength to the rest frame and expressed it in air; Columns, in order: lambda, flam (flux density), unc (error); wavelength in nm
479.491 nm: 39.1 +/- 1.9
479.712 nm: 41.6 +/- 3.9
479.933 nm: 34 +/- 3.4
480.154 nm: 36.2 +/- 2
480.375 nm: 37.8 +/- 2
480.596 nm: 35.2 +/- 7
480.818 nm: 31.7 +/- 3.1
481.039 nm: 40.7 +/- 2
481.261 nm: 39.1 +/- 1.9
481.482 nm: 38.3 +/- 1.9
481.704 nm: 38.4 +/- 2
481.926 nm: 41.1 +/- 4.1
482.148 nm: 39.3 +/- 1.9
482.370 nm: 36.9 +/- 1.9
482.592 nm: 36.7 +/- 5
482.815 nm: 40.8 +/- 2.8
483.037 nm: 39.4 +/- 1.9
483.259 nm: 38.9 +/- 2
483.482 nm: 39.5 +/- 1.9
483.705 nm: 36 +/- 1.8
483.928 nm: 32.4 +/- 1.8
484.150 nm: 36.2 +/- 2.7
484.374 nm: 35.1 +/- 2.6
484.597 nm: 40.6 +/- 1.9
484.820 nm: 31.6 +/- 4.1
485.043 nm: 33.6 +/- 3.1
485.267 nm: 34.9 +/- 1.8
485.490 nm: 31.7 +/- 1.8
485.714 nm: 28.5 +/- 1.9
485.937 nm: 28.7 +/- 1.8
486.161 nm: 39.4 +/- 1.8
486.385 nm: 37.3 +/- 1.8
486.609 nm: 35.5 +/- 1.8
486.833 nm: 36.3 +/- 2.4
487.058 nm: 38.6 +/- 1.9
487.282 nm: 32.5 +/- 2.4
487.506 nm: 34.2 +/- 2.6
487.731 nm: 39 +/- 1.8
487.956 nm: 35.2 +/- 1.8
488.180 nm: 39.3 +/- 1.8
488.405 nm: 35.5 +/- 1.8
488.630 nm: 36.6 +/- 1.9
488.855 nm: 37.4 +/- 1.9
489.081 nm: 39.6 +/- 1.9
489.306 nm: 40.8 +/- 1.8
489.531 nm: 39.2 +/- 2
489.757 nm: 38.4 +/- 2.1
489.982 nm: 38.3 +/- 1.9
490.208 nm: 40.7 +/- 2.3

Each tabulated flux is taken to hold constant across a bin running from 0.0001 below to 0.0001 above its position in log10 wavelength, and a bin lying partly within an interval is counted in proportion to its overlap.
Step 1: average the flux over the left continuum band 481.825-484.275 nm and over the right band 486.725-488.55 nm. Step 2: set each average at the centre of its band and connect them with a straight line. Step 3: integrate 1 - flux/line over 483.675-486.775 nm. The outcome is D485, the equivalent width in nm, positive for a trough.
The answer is 0.23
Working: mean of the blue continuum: 37.9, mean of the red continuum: 36.3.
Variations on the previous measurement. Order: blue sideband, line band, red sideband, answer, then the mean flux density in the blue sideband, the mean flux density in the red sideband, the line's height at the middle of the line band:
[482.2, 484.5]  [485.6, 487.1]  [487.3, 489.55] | 0.105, 37.3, 37.4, 37.3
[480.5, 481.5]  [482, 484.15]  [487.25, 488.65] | -0.061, 36.9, 36.2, 36.7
